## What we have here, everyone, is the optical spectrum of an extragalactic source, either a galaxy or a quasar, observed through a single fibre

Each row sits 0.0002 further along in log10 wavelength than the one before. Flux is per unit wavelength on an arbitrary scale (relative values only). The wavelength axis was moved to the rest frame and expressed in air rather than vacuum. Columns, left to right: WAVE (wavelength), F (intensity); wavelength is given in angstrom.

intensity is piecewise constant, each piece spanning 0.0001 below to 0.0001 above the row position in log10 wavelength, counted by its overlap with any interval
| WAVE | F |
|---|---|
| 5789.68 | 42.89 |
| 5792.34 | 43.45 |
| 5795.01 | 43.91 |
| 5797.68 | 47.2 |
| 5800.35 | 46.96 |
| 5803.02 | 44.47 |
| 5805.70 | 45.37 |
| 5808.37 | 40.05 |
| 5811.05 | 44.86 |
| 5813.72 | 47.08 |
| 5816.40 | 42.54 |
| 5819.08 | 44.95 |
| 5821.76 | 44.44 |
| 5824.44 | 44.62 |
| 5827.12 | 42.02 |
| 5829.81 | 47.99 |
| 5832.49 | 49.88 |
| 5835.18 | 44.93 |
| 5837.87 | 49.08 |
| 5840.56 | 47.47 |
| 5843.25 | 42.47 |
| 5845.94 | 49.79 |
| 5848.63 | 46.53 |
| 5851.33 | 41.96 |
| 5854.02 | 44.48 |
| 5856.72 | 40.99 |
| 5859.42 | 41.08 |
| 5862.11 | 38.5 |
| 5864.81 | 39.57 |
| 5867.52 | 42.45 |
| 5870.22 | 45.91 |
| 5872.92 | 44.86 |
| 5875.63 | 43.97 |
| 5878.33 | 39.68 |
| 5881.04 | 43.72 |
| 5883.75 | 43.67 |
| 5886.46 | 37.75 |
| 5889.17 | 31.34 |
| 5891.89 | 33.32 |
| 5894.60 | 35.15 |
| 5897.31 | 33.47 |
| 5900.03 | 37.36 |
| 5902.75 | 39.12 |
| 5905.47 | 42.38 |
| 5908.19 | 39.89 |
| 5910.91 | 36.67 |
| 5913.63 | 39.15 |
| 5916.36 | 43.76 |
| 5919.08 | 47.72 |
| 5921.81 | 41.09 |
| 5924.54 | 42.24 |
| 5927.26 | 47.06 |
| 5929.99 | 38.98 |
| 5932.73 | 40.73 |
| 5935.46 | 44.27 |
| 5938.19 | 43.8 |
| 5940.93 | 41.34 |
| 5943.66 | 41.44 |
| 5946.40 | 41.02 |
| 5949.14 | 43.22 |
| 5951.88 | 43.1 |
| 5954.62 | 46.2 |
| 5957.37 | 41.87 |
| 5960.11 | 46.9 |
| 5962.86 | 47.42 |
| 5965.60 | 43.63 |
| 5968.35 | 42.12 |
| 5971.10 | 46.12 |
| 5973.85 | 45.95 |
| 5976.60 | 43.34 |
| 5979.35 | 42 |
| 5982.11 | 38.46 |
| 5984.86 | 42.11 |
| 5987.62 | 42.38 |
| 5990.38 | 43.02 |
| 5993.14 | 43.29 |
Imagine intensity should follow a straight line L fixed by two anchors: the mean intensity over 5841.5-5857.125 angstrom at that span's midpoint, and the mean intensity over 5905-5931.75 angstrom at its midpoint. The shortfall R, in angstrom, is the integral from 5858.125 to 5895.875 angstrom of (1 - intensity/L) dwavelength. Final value 3.0 angstrom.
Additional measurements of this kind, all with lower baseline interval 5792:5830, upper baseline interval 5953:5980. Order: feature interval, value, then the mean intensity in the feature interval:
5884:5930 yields 5.4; 39.3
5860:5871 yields 0.8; 41.4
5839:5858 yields -0.1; 44.9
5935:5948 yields 0.7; 42.3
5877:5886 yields 0.5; 41.9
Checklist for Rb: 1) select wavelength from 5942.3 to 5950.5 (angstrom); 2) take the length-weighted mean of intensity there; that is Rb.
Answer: 41.9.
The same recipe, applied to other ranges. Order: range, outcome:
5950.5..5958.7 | 43.7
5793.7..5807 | 45.6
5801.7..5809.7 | 43.3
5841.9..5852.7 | 45.2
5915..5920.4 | 45.8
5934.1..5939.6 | 44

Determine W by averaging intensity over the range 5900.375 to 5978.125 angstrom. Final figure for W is 42.8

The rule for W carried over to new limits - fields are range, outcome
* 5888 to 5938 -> 39.8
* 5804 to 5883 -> 44.2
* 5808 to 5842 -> 45.5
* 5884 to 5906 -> 36.4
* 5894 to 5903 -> 36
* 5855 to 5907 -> 39.7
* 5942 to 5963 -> 43.7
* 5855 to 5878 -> 42.1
